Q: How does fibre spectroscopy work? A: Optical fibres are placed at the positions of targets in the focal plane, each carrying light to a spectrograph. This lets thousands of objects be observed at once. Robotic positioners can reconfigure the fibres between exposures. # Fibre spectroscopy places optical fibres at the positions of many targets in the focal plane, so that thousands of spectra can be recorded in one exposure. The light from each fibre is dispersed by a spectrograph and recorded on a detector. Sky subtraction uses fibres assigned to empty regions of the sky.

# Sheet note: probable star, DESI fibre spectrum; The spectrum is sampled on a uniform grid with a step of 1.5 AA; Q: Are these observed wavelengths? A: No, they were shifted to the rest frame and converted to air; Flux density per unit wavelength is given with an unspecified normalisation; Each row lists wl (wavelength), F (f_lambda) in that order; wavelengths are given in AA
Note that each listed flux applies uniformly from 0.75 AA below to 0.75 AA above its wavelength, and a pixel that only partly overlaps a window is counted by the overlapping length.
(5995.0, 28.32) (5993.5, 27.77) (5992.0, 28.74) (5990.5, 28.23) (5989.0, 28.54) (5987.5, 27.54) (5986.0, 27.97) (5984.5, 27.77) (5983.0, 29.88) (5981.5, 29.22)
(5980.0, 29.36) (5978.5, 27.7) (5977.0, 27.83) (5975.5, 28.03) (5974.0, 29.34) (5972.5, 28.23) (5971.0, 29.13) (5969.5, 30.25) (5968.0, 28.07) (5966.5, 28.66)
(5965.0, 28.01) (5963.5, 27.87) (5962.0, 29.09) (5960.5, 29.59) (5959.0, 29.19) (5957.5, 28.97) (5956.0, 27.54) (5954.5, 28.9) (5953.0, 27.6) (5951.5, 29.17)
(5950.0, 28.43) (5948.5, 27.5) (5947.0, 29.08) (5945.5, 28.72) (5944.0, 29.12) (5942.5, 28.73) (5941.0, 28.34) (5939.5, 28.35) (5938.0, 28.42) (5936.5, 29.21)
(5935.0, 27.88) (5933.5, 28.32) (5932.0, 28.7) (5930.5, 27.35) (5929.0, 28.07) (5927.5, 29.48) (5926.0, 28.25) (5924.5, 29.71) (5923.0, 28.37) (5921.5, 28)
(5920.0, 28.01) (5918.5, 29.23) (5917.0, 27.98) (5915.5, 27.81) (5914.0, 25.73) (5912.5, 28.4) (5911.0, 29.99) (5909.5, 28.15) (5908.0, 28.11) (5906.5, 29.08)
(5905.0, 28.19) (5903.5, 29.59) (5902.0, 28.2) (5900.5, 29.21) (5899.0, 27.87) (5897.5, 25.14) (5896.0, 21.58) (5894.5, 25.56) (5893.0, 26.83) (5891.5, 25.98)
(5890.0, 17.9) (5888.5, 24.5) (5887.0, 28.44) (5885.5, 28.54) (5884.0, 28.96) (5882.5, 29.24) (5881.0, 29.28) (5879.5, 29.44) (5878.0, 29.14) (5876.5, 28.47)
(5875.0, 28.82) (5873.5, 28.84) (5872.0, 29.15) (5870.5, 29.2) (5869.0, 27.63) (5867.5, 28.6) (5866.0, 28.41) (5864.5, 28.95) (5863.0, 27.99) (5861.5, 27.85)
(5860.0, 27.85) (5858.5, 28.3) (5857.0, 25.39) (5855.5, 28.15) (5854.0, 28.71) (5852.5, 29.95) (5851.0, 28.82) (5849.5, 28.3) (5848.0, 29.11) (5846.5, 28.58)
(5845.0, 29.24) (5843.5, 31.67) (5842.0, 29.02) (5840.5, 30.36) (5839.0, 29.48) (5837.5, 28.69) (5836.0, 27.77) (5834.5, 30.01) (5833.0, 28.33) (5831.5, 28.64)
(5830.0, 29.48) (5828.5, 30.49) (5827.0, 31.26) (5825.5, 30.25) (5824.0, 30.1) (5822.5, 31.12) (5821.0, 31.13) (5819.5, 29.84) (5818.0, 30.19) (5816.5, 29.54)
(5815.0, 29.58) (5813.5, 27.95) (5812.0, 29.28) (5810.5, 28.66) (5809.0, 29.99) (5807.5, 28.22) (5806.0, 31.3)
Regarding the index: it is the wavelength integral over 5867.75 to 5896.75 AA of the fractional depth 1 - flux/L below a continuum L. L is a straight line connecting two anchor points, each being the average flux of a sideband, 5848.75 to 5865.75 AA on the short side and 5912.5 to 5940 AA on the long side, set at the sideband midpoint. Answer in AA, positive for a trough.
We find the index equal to 1.0 AA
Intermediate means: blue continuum 28.2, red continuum 28.3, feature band 27.3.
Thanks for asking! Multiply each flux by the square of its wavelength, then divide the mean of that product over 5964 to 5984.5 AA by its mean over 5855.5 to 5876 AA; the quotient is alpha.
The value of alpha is 1.05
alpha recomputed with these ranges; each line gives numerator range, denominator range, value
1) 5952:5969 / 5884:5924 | 1.07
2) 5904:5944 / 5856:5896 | 1.05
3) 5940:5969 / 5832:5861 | 1.03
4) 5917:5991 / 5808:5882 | 1.02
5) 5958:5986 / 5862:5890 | 1.05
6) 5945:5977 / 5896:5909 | 1.05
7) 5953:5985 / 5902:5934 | 1.03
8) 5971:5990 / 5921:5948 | 1.01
